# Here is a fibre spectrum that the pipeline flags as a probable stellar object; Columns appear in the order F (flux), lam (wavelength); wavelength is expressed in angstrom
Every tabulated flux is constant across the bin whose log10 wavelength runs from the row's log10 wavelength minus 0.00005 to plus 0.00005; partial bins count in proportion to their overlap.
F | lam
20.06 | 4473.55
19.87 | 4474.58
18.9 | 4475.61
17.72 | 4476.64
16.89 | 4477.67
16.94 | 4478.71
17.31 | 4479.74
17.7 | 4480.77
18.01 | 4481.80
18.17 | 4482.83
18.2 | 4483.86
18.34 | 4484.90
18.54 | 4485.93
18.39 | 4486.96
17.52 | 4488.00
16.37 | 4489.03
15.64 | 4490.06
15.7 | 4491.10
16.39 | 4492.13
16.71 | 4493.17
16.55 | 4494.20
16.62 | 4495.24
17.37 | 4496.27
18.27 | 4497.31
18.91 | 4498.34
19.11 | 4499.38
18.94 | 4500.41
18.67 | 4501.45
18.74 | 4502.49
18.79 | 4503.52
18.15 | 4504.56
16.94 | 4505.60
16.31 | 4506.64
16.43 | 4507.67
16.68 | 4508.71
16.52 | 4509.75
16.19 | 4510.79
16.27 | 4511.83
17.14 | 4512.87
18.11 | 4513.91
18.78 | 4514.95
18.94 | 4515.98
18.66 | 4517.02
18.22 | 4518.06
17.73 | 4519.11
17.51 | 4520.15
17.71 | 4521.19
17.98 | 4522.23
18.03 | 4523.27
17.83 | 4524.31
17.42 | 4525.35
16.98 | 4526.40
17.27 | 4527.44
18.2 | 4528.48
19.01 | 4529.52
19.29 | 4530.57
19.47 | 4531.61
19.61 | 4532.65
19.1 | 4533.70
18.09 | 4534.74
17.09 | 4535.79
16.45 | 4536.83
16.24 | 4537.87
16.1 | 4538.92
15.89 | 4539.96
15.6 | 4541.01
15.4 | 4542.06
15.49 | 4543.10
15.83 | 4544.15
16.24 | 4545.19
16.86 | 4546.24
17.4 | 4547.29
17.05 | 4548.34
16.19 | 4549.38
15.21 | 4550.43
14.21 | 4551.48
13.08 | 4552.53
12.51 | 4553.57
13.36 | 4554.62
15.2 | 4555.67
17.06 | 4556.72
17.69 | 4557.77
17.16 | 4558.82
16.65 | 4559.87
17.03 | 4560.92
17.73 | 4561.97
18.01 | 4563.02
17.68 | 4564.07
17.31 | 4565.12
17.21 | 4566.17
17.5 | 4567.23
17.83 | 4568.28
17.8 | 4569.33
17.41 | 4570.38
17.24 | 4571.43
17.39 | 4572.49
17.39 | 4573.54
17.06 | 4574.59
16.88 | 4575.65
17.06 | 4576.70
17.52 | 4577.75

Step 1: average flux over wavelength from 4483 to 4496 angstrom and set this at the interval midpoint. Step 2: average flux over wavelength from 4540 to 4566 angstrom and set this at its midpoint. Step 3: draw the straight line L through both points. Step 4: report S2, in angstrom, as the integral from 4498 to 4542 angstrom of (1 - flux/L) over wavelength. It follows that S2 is -2.9 angstrom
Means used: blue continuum 17.1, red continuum 16.1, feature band 17.7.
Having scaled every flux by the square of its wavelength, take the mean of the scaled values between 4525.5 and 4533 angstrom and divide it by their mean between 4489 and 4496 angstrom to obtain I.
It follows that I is 1.2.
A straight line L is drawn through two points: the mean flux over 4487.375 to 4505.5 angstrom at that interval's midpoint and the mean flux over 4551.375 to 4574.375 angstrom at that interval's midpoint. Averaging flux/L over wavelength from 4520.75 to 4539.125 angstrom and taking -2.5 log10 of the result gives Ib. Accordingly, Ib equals -0.05 mag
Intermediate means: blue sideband 17.5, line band 17.9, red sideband 16.6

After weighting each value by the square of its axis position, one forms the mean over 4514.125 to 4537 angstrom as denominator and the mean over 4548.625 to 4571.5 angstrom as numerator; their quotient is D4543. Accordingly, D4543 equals 0.9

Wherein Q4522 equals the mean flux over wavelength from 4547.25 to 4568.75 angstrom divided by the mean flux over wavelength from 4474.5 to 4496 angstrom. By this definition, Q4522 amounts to 0.9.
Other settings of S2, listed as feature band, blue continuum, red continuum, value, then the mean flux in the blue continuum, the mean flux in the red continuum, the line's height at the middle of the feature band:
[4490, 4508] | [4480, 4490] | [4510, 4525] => 0.3 angstrom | 17.8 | 17.8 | 17.8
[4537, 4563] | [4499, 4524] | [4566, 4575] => 2.4 angstrom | 17.8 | 17.4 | 17.6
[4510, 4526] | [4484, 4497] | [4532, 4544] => -0.8 angstrom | 17.1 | 16.8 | 16.9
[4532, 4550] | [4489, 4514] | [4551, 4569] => -0.1 angstrom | 17.3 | 16.3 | 16.6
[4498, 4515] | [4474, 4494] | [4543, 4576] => -0.4 angstrom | 17.5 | 16.5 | 17.2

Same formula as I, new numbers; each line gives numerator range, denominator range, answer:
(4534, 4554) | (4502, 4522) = 0.92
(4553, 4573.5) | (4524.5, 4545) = 0.99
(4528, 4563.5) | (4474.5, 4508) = 0.96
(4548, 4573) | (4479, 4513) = 0.97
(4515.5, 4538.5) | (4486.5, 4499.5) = 1.07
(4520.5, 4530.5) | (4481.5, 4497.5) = 1.05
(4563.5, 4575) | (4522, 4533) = 0.97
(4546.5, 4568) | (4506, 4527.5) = 0.95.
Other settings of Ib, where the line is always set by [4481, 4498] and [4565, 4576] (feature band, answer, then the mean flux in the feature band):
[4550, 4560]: 0.147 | 15.2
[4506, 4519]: -0.001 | 17.4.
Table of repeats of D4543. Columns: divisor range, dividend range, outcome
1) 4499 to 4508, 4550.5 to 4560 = 0.86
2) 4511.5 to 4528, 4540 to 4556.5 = 0.87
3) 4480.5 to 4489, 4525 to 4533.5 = 1.04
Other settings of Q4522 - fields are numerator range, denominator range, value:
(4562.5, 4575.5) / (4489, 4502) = 1.01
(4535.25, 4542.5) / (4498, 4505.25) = 0.86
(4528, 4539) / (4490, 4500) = 1.05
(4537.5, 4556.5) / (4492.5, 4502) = 0.86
